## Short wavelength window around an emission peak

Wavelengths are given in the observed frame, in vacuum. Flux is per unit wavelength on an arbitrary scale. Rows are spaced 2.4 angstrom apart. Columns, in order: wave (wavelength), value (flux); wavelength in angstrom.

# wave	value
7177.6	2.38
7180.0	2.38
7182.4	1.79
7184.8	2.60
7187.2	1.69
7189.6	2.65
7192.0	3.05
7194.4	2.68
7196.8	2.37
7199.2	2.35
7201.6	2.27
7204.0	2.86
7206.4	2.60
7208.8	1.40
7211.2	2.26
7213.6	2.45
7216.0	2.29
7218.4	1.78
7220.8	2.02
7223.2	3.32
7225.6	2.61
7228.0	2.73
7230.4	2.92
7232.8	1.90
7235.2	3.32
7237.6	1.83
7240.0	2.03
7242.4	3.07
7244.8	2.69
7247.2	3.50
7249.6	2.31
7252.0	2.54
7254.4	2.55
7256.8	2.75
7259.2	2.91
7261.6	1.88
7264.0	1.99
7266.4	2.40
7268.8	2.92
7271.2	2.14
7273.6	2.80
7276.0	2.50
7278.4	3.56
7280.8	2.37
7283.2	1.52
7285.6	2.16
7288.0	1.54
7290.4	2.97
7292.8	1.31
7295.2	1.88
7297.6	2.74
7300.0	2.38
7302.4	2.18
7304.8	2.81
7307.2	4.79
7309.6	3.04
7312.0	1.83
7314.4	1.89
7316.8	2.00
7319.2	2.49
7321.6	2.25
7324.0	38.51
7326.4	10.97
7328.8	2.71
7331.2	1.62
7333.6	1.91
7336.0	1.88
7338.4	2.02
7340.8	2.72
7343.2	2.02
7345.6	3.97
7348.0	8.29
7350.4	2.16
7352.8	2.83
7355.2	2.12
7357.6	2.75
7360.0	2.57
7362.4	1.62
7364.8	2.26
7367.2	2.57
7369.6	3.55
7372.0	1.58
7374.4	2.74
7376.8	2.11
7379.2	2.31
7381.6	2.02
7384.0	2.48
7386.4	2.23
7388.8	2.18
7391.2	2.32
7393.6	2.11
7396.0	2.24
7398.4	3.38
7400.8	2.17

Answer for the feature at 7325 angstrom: H-alpha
